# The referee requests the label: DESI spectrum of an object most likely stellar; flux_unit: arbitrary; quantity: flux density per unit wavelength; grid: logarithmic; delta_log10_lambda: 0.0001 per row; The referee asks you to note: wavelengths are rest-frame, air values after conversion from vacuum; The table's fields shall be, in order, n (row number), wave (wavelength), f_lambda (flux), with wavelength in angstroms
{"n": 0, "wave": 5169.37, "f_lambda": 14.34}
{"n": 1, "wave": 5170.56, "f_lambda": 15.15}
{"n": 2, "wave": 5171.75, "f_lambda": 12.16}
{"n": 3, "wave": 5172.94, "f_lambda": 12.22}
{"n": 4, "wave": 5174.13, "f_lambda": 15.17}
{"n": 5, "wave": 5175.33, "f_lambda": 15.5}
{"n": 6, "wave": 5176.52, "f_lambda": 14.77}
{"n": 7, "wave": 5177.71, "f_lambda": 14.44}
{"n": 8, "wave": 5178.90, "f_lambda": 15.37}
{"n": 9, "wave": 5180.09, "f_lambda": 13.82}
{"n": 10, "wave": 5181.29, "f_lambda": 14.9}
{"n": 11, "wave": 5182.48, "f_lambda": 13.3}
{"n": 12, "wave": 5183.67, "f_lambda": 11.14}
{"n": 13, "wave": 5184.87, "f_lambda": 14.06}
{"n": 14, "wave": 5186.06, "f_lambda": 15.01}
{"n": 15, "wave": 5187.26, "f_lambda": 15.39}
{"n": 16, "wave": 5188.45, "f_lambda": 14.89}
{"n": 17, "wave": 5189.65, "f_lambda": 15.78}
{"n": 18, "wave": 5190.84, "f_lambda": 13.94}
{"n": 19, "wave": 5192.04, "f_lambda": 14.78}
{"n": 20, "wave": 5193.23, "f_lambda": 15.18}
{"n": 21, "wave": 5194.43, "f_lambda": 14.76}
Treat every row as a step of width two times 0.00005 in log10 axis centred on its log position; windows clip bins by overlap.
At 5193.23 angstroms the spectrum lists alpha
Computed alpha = 15.18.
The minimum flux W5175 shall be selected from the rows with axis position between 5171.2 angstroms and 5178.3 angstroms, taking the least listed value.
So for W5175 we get 12.16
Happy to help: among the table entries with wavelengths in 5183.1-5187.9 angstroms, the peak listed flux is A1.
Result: 15.39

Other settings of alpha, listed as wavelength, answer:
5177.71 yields 14.44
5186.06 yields 15.01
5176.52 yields 14.77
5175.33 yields 15.5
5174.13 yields 15.17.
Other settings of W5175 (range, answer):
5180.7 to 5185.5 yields 11.14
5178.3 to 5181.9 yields 13.82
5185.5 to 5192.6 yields 13.94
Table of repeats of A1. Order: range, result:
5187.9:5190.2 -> 15.78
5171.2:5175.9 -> 15.5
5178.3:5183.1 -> 15.37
